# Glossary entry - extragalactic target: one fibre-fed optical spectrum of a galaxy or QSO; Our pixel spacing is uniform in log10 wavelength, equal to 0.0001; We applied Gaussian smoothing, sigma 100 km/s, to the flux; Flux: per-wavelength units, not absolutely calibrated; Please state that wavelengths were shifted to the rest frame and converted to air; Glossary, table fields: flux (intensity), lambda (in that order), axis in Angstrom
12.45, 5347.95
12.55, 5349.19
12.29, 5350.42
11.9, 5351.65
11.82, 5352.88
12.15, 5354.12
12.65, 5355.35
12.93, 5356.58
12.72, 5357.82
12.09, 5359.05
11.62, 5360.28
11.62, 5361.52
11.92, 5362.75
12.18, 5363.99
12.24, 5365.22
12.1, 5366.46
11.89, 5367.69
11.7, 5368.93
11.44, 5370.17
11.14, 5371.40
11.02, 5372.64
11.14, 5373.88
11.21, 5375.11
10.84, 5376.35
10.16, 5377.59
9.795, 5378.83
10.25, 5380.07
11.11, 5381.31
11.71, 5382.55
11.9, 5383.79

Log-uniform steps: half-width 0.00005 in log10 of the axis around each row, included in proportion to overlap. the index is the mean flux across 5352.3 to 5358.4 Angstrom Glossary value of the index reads 12.4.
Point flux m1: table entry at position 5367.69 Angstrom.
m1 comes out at 11.89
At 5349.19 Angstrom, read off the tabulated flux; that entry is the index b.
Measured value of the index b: 12.55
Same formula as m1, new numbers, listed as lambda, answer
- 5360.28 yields 11.62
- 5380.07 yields 10.25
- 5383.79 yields 11.9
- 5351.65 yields 11.9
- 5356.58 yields 12.93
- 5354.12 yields 12.15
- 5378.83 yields 9.795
